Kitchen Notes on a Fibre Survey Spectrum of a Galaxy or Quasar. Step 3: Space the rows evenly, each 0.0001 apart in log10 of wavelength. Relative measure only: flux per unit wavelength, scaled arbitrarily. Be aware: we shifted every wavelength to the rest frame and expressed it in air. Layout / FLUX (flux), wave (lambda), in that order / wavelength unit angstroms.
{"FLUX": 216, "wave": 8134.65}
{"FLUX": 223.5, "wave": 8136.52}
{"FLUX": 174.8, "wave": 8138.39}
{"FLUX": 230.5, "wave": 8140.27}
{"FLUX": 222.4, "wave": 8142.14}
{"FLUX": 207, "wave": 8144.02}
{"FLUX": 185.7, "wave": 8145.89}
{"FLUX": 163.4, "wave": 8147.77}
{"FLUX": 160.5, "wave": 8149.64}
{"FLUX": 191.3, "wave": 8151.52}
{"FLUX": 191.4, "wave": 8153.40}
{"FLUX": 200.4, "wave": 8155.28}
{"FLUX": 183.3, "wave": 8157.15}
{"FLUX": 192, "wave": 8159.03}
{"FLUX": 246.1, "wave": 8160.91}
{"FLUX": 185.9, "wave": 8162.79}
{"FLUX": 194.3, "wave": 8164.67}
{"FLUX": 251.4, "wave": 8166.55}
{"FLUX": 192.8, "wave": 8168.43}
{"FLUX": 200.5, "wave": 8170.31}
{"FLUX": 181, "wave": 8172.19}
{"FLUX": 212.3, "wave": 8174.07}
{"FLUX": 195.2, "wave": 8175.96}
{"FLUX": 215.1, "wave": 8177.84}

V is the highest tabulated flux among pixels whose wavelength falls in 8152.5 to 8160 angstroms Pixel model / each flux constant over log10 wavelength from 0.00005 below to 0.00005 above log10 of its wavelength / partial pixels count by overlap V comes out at 200.4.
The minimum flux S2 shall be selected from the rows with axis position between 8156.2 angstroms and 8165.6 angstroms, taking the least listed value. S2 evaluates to 183.3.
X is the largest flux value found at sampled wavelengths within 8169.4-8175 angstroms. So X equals 212.3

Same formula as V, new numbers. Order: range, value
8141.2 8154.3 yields 222.4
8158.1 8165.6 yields 246.1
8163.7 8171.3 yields 251.4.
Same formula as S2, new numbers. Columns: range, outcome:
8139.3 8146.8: 185.7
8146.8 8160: 160.5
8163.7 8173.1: 181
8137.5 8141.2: 174.8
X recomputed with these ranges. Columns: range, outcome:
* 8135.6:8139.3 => 223.5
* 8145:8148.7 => 185.7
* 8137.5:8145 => 230.5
